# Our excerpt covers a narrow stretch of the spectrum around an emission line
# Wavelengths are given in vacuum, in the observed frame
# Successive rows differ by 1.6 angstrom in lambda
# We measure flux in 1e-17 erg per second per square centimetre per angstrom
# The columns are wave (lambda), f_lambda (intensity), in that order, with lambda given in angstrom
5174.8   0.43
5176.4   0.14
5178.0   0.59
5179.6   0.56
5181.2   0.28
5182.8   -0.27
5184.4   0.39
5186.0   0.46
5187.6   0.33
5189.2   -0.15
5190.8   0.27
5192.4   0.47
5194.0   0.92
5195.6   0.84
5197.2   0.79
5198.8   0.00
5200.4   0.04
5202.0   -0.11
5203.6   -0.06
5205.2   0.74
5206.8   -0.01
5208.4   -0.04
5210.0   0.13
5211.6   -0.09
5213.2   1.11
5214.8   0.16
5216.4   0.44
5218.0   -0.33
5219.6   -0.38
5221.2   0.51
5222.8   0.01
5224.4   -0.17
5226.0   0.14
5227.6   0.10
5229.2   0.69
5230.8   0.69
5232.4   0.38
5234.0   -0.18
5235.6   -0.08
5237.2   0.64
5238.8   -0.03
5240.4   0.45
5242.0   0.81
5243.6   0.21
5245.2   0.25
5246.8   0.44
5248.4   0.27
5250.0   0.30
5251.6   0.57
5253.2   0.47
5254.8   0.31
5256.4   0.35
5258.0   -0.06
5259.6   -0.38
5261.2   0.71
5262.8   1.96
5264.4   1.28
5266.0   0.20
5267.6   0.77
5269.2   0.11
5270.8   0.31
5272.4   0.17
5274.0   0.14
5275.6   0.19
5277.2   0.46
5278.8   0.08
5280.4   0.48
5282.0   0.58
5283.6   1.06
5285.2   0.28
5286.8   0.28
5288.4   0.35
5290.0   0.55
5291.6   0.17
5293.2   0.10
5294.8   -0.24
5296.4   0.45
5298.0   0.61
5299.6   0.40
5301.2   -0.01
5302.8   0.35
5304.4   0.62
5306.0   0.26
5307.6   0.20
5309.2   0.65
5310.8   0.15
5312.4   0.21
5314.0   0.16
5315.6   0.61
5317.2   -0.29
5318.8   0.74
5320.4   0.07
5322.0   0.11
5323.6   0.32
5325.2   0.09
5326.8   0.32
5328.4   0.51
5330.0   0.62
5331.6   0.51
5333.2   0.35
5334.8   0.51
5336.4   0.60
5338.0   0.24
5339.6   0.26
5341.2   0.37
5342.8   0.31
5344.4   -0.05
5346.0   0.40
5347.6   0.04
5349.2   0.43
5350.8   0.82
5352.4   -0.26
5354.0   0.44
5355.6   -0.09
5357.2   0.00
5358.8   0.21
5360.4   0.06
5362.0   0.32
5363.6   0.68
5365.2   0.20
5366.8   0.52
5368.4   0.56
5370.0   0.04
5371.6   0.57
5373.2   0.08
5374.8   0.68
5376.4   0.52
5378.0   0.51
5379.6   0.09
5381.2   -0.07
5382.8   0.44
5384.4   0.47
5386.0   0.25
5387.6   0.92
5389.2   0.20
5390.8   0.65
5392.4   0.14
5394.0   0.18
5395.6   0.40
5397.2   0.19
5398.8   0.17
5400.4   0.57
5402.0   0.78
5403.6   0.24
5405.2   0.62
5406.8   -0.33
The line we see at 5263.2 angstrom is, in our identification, [O III]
